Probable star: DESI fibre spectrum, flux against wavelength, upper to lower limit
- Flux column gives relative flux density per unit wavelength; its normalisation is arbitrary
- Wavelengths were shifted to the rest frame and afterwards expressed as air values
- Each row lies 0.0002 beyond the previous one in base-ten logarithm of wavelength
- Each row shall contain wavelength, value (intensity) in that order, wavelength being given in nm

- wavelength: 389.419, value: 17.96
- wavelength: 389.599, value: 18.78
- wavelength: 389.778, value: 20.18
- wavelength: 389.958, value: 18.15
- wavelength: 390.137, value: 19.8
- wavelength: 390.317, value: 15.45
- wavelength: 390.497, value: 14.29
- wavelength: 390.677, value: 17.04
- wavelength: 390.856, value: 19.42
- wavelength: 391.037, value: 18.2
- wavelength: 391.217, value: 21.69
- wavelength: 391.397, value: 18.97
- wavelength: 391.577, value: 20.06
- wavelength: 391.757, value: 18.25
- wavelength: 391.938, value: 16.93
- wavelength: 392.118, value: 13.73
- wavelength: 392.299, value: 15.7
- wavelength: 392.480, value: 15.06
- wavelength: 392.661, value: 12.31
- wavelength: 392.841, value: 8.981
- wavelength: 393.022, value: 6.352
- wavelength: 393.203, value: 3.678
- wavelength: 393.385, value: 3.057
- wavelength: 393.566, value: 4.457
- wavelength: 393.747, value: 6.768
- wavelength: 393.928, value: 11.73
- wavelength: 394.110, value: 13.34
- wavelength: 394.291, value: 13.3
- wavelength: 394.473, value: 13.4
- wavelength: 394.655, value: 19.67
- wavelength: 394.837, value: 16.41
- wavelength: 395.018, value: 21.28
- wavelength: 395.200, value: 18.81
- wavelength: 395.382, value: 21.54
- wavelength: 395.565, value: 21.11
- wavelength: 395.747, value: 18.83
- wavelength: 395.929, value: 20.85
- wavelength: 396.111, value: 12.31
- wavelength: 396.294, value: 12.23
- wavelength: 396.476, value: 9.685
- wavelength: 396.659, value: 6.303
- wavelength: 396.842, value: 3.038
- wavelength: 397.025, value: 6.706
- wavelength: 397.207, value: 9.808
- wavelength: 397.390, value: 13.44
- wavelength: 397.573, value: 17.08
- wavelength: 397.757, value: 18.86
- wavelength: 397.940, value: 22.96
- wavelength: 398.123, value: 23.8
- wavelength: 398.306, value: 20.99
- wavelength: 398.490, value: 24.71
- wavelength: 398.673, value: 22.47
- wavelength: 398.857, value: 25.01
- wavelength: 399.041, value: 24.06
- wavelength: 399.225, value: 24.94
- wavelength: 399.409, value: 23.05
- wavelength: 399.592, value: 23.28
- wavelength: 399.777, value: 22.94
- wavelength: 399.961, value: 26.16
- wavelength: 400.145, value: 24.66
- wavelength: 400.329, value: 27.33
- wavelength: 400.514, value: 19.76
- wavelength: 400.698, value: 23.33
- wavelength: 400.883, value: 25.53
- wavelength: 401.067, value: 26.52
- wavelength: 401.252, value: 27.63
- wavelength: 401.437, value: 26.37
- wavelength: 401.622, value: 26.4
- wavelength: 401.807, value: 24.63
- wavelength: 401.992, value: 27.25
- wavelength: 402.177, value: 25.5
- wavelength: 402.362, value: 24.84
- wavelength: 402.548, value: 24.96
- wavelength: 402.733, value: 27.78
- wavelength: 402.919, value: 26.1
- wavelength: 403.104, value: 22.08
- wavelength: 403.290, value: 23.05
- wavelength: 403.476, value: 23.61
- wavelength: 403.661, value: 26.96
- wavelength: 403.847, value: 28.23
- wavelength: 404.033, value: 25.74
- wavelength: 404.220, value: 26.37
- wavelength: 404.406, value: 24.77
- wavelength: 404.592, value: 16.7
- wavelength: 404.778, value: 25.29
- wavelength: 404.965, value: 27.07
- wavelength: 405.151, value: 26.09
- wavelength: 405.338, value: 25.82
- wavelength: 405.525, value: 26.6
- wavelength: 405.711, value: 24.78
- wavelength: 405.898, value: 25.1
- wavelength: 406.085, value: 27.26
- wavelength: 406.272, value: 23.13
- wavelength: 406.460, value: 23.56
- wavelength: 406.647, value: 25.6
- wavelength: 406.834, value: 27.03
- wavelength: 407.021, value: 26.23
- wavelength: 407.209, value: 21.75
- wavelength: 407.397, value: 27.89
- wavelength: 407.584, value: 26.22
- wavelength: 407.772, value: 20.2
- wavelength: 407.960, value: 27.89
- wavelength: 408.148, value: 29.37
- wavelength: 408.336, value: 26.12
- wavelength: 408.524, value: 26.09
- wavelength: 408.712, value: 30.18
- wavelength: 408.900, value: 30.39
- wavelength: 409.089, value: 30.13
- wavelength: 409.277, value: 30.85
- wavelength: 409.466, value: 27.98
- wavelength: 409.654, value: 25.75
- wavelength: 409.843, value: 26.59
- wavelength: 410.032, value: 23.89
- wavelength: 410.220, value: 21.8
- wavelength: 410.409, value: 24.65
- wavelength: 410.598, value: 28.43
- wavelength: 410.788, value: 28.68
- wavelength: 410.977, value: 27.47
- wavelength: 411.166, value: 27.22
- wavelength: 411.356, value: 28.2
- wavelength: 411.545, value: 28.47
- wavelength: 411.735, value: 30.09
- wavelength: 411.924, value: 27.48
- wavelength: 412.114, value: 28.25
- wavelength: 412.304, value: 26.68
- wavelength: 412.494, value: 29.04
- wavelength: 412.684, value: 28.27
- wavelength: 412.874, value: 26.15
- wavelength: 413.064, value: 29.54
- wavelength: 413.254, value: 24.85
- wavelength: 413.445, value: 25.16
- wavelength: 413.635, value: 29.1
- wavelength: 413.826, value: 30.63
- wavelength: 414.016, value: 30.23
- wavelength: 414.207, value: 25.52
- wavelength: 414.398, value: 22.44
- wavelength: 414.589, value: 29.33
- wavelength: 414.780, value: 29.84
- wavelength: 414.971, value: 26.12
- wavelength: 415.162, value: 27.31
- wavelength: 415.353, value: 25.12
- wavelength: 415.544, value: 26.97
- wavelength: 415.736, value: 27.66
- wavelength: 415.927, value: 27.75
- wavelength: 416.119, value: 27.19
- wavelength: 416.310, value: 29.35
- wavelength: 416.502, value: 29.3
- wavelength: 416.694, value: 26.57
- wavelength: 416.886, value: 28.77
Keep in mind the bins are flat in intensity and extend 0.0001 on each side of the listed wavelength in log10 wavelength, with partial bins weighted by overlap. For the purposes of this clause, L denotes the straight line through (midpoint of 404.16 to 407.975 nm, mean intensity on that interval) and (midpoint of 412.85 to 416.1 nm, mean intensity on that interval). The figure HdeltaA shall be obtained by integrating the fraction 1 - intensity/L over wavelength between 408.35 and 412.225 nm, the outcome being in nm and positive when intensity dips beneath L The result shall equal -0.22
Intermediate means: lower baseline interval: 24.9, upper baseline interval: 27.3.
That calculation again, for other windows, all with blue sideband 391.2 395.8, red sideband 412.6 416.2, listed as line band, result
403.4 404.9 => -0.28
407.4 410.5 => -0.37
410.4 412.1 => -0.18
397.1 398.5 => -0.12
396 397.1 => 0.51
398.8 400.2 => -0.48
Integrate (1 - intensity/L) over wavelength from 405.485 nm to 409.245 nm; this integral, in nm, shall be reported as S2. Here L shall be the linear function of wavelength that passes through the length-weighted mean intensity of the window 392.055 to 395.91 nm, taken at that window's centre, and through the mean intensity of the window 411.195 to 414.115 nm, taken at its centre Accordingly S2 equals -0.37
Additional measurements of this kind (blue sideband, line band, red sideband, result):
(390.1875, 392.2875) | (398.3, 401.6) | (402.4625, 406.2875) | -0.275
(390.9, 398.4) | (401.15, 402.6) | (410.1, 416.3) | -0.483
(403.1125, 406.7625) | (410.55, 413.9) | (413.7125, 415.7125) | -0.150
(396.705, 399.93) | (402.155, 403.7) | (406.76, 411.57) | -0.168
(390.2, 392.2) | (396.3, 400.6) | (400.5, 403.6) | 0.727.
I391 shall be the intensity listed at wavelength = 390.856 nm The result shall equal 19.42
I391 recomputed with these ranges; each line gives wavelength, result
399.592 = 23.28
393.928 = 11.73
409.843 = 26.59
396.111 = 12.31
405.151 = 26.09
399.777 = 22.94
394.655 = 19.67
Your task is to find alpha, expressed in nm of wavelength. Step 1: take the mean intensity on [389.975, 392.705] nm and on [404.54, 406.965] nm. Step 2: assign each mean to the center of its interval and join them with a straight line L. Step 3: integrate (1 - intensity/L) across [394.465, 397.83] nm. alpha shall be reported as 0.84 nm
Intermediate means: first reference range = 17.2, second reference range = 25.1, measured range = 14.8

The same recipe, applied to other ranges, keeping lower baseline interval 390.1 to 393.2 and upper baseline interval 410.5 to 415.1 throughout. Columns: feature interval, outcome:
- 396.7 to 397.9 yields 0.455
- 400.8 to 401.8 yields -0.245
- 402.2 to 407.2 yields -0.441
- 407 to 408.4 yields -0.046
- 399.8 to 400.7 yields -0.162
